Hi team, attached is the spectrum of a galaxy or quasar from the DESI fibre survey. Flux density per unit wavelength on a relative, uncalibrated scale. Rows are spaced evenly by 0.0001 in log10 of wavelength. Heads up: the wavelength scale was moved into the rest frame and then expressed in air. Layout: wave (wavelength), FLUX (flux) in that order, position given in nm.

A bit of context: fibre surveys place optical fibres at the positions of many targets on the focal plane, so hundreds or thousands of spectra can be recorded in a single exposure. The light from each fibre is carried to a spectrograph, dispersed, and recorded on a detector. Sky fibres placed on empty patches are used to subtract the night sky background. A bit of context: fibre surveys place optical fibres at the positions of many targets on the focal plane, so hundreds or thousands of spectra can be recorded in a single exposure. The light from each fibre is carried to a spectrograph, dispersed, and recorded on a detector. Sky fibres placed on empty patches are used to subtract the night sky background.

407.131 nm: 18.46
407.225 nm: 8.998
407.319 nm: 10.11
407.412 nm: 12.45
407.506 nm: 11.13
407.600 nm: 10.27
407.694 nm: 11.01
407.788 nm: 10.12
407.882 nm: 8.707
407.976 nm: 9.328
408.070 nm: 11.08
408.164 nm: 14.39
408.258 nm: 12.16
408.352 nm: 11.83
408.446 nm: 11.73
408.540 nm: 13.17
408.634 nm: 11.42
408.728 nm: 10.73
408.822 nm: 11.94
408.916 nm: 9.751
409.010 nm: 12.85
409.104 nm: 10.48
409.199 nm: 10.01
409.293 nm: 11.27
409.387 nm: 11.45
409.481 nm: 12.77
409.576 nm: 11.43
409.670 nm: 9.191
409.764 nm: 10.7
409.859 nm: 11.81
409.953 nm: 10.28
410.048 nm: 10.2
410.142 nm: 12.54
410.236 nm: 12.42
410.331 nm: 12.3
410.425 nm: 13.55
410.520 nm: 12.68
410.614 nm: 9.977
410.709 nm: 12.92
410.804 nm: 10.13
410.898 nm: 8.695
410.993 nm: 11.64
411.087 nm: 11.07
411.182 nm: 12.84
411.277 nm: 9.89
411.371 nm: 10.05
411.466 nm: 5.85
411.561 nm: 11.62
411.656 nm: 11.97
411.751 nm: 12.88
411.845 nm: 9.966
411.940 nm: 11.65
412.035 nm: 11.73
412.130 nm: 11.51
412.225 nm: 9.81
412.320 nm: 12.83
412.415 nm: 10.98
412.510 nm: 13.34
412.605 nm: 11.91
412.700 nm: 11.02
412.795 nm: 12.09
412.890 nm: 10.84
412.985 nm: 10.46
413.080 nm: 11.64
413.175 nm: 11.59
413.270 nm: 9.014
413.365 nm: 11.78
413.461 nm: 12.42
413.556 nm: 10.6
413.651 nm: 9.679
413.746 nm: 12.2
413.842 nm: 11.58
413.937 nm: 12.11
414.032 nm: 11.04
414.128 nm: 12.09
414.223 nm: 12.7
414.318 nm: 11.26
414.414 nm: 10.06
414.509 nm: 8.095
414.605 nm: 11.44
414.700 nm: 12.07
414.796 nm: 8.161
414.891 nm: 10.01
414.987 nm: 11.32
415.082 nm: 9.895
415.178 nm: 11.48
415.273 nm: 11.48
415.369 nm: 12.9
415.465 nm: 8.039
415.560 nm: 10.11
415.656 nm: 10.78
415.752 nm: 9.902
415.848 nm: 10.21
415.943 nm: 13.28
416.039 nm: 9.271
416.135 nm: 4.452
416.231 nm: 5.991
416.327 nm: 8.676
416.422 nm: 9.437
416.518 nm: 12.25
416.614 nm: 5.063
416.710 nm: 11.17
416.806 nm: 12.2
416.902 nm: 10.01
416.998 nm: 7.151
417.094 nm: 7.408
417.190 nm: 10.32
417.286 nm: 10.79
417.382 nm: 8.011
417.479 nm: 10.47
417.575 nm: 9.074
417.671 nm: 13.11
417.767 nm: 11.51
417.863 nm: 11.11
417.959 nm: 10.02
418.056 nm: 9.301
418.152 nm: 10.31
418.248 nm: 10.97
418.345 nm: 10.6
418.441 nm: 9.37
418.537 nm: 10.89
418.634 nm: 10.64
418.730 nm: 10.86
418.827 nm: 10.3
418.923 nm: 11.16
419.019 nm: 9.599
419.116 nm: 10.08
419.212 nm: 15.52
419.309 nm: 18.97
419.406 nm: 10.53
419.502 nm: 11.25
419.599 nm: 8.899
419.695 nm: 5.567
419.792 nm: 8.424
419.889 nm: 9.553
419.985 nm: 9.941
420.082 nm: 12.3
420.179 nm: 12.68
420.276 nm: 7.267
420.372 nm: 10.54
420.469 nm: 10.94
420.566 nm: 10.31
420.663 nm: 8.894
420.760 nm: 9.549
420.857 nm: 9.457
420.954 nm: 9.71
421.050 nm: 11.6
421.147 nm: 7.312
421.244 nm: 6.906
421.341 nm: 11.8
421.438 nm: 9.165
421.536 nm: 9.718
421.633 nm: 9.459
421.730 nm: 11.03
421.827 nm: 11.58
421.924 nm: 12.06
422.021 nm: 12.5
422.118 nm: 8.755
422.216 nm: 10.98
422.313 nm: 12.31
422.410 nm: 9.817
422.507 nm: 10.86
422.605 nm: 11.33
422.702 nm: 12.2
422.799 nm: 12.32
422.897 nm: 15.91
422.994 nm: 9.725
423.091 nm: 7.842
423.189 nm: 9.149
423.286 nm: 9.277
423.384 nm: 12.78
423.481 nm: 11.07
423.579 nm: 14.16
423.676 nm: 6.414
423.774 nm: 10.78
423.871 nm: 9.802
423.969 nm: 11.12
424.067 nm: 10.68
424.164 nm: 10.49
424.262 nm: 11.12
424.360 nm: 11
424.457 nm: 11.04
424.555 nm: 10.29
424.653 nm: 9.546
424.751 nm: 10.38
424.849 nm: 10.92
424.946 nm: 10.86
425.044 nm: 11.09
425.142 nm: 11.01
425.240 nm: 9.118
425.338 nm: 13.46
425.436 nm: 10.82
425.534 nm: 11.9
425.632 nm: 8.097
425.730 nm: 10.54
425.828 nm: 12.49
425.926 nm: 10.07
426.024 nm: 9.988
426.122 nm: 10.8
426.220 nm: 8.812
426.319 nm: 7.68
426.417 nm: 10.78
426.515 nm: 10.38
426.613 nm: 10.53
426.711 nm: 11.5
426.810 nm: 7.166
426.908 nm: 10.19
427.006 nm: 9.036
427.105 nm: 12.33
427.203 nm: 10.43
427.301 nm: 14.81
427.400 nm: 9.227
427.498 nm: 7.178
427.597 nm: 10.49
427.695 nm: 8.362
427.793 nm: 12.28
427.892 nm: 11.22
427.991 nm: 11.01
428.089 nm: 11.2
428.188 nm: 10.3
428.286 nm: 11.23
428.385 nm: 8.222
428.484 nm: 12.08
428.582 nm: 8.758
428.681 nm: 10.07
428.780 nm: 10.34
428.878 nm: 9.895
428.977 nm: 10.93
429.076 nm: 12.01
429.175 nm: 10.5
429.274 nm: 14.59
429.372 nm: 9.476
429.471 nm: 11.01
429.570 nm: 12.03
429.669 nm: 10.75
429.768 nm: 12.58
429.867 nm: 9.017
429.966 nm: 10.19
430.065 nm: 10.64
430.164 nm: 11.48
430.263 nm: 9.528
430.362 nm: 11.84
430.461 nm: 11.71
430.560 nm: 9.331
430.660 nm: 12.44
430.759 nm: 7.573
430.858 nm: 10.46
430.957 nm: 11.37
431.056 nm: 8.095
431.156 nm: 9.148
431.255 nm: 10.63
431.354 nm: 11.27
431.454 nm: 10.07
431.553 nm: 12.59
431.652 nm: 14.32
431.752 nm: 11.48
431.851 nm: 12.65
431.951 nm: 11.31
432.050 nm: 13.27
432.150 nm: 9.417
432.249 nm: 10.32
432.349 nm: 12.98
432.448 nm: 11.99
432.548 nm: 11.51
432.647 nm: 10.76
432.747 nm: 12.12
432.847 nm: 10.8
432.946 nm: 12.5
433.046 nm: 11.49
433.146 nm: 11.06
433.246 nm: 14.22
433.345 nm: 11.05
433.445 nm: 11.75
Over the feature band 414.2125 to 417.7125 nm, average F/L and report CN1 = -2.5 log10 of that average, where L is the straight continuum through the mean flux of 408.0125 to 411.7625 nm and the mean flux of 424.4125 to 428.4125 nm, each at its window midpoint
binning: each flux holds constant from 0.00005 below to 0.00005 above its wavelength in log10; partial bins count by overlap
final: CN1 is 0.11 mag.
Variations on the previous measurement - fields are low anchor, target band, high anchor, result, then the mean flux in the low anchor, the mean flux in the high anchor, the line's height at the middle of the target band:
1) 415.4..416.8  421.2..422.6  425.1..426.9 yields -0.07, 9.32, 10.3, 9.88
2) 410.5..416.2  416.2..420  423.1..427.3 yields 0.05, 10.9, 10.5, 10.7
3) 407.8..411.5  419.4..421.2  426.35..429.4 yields 0.12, 11.2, 10.5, 10.8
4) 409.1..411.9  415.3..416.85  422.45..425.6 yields 0.15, 11.1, 10.9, 11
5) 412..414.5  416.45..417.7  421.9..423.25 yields 0.16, 11.3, 11.1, 11.2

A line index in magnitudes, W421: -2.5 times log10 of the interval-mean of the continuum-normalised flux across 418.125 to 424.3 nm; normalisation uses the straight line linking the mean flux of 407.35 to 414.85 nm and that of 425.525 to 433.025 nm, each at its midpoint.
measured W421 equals 0.036 mag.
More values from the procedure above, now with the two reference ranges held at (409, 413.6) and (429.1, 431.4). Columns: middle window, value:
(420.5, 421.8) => 0.136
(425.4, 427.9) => 0.056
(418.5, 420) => 0.022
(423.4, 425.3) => 0.023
